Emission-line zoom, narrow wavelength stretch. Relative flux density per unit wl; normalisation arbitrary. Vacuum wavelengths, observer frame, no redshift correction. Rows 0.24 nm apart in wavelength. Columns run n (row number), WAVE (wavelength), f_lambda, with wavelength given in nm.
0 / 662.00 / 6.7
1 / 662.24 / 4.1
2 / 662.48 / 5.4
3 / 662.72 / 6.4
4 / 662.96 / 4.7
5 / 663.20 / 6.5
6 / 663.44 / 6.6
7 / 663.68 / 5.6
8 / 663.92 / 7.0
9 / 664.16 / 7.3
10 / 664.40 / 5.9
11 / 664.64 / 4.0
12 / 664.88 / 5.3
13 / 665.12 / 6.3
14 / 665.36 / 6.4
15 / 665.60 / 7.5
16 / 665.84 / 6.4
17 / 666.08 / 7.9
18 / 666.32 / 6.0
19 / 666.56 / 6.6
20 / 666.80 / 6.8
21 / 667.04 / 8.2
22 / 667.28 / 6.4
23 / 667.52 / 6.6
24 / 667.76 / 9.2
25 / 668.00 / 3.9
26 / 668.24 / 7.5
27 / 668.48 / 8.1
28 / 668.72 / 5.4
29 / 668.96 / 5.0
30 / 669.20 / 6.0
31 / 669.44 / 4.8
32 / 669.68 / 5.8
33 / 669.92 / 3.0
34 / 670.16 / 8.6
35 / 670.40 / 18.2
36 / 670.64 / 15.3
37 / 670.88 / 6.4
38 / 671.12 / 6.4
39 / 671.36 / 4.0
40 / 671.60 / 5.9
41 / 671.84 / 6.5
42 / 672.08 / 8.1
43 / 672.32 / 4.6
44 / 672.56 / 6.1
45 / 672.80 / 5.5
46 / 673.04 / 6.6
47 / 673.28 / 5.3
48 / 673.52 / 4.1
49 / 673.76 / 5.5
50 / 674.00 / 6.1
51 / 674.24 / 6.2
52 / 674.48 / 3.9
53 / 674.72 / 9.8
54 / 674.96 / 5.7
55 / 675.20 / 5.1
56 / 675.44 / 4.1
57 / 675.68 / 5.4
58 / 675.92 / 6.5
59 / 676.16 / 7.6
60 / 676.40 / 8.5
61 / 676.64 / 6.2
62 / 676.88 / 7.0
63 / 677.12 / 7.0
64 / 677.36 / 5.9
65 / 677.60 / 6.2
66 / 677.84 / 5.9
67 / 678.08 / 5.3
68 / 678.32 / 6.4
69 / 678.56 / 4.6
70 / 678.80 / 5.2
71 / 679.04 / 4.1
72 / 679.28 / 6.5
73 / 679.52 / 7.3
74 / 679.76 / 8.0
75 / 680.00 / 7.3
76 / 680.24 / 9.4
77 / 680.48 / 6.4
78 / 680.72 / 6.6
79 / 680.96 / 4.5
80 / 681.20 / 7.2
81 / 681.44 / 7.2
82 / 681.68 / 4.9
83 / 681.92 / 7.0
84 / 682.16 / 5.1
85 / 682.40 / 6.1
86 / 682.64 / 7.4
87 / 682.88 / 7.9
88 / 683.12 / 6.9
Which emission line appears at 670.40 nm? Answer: H-beta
